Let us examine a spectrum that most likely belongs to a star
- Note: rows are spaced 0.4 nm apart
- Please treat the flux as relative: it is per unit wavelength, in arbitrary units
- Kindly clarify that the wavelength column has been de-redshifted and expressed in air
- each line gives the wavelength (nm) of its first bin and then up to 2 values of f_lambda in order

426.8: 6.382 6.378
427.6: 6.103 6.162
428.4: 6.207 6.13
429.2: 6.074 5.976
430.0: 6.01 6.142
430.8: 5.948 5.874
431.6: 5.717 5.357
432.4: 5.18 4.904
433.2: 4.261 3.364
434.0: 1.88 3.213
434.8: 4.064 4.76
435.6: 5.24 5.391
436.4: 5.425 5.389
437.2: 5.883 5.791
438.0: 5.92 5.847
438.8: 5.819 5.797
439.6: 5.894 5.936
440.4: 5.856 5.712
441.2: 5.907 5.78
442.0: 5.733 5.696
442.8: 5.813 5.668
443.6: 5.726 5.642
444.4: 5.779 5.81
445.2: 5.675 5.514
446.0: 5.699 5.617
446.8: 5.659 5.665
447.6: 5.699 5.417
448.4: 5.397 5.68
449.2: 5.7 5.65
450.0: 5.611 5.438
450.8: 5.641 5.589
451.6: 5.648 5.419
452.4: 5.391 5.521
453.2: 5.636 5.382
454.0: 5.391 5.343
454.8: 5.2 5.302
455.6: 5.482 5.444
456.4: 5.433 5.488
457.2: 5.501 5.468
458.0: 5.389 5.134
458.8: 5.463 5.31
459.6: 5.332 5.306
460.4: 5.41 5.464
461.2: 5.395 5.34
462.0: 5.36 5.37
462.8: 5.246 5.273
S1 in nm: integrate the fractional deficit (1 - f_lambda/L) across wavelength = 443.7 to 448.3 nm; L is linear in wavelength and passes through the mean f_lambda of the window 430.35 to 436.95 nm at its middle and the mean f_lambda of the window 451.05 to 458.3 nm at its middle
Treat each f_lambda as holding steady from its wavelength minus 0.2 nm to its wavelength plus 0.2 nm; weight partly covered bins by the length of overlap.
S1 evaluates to -0.42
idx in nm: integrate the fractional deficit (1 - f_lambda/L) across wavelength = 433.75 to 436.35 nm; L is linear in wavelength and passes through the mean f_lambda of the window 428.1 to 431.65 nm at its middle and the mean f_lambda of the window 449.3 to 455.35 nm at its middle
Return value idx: 0.77 nm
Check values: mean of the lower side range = 6.03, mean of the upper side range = 5.48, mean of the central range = 4.15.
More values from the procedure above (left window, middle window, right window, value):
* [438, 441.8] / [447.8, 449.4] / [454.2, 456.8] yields 0.01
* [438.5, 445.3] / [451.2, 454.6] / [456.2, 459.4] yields 0.03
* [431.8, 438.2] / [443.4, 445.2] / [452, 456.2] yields -0.23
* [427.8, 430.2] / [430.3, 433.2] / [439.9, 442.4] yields 0.27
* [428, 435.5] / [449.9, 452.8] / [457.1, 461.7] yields -0.13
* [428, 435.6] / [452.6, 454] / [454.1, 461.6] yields -0.04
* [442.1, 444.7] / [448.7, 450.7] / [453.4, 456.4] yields -0.03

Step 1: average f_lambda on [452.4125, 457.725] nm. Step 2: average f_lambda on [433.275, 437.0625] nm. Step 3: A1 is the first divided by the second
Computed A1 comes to 1.3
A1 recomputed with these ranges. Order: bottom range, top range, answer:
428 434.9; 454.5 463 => 1.05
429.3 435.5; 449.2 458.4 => 1.12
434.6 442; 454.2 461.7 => 0.96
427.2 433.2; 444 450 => 0.97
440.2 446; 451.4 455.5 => 0.95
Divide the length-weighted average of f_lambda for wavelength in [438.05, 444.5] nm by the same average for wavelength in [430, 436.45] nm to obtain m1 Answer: 1.20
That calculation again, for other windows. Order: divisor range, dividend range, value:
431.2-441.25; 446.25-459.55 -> 1.07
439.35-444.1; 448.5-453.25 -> 0.96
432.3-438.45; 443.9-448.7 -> 1.19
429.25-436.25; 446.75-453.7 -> 1.13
